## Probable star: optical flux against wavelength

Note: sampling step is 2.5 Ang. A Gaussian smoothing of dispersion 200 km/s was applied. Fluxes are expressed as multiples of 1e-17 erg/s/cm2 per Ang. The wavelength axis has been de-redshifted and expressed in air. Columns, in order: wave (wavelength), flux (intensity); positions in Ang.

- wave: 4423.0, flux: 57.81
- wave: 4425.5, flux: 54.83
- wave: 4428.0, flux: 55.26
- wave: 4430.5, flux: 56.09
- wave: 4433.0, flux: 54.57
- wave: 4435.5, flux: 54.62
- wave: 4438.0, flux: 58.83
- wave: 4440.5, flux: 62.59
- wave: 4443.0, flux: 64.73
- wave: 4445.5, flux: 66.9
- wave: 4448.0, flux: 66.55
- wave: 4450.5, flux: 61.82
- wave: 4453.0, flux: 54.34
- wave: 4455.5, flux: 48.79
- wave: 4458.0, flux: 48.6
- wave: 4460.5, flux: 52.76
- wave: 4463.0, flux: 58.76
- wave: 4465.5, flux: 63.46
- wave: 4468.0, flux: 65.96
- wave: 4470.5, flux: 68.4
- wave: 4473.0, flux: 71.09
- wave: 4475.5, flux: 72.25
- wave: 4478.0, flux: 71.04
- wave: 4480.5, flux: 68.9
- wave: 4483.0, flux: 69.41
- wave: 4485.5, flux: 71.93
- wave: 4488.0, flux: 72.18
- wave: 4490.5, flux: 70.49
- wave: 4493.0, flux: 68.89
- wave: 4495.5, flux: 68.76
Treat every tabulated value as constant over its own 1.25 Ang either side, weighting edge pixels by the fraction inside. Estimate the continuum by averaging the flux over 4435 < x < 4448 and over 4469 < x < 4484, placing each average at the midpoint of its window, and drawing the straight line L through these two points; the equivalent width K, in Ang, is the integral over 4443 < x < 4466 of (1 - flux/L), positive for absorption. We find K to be 2.5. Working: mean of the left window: 62.4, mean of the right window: 70.1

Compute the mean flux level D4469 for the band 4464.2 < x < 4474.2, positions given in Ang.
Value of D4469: 67.2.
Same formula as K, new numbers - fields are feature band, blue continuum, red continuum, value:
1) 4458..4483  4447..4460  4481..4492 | -0.6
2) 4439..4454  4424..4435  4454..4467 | -2.2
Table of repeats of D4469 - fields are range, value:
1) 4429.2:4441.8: 57.4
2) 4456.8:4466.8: 56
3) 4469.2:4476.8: 70.6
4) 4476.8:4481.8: 70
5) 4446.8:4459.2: 56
